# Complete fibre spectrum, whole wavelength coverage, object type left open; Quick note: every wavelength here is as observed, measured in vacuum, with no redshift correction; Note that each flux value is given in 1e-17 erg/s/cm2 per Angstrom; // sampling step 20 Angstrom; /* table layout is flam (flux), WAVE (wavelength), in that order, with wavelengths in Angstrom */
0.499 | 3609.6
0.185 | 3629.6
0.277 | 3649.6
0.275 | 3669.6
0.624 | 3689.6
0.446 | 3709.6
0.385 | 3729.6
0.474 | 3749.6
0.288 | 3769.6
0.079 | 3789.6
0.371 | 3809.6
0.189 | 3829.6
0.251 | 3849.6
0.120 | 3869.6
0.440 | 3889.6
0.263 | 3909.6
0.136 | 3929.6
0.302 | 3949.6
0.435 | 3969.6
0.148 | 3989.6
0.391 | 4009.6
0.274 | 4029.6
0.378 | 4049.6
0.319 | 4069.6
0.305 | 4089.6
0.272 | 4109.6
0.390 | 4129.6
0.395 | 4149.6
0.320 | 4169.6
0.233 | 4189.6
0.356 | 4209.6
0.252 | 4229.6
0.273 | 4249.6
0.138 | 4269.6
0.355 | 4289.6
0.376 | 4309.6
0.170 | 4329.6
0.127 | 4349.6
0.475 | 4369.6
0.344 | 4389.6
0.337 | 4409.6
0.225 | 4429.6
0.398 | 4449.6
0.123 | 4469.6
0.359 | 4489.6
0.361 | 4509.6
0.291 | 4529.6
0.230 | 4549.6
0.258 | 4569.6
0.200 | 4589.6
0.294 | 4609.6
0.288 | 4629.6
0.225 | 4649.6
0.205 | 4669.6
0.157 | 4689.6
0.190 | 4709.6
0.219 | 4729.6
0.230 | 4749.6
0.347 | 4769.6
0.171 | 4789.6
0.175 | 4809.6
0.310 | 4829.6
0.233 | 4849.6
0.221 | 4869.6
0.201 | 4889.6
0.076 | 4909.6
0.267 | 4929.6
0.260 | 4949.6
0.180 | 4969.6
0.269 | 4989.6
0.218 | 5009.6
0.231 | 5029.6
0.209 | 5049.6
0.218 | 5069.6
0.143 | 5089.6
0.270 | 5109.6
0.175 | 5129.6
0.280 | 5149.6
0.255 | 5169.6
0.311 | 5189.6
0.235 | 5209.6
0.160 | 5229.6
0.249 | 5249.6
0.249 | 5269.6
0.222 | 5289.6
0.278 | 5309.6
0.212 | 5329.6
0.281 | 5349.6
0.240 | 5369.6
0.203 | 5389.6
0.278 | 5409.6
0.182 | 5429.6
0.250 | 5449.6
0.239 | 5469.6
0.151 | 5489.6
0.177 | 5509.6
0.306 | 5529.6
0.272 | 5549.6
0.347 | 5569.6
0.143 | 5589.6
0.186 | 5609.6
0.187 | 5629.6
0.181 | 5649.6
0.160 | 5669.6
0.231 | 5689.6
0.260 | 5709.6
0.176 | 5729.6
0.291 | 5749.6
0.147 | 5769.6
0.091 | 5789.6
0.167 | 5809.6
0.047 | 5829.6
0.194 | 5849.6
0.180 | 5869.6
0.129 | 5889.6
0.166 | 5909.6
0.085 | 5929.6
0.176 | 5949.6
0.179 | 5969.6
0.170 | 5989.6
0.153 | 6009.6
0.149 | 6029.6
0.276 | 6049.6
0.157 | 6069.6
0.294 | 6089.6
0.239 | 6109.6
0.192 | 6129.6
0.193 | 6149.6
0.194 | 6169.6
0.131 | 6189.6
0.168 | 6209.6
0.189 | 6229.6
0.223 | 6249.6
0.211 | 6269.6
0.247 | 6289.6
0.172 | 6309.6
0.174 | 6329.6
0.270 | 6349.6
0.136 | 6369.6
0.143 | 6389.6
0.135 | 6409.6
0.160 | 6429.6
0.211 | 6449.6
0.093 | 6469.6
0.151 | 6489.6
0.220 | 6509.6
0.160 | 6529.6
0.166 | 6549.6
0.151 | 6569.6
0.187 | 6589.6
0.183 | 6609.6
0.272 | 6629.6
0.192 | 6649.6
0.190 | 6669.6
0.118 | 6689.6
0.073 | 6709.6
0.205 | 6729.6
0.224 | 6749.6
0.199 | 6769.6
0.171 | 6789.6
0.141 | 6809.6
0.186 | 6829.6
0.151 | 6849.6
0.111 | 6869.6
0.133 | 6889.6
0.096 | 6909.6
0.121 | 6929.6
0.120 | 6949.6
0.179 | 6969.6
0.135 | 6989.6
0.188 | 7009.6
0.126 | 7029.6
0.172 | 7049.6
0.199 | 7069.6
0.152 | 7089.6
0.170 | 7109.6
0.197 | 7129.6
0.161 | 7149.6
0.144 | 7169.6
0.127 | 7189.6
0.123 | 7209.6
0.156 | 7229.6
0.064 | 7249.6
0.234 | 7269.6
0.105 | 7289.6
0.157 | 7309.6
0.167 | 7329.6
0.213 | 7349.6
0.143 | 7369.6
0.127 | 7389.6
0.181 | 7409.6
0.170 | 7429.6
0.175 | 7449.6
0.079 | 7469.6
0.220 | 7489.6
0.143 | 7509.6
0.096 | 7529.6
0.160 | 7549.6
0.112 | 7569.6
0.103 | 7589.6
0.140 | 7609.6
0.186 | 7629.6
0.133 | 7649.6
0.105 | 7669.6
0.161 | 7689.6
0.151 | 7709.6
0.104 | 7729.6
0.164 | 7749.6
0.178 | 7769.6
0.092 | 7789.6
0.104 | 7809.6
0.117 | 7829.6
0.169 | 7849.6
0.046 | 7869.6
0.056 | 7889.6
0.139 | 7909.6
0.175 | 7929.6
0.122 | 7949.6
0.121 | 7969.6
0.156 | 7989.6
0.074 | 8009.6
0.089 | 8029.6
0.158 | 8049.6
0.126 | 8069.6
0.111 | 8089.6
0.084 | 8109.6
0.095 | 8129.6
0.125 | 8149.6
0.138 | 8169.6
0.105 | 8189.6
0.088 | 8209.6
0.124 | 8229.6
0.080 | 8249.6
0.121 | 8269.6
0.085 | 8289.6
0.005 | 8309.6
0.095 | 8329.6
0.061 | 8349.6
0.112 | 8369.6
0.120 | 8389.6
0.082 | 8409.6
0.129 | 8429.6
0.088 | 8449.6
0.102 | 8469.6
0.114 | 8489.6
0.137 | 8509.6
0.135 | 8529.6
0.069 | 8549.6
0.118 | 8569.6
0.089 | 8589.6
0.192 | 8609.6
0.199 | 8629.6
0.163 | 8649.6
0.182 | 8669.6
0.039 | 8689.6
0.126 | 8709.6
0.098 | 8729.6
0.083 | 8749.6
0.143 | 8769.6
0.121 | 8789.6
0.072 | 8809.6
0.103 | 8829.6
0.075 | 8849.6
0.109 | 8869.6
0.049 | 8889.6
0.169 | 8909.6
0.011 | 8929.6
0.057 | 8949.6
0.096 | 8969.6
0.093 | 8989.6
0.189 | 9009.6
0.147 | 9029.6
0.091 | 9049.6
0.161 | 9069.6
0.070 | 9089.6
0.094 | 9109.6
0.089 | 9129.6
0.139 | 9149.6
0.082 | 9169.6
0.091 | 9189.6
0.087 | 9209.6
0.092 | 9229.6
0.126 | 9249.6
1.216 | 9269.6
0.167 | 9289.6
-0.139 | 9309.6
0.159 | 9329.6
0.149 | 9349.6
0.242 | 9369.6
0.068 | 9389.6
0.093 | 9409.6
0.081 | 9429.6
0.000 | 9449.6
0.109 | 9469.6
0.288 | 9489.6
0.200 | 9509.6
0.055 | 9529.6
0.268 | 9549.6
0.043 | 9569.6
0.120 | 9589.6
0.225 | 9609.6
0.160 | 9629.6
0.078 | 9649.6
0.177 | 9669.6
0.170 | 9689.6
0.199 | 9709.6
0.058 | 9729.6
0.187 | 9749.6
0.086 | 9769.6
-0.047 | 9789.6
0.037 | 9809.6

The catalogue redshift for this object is 1.49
